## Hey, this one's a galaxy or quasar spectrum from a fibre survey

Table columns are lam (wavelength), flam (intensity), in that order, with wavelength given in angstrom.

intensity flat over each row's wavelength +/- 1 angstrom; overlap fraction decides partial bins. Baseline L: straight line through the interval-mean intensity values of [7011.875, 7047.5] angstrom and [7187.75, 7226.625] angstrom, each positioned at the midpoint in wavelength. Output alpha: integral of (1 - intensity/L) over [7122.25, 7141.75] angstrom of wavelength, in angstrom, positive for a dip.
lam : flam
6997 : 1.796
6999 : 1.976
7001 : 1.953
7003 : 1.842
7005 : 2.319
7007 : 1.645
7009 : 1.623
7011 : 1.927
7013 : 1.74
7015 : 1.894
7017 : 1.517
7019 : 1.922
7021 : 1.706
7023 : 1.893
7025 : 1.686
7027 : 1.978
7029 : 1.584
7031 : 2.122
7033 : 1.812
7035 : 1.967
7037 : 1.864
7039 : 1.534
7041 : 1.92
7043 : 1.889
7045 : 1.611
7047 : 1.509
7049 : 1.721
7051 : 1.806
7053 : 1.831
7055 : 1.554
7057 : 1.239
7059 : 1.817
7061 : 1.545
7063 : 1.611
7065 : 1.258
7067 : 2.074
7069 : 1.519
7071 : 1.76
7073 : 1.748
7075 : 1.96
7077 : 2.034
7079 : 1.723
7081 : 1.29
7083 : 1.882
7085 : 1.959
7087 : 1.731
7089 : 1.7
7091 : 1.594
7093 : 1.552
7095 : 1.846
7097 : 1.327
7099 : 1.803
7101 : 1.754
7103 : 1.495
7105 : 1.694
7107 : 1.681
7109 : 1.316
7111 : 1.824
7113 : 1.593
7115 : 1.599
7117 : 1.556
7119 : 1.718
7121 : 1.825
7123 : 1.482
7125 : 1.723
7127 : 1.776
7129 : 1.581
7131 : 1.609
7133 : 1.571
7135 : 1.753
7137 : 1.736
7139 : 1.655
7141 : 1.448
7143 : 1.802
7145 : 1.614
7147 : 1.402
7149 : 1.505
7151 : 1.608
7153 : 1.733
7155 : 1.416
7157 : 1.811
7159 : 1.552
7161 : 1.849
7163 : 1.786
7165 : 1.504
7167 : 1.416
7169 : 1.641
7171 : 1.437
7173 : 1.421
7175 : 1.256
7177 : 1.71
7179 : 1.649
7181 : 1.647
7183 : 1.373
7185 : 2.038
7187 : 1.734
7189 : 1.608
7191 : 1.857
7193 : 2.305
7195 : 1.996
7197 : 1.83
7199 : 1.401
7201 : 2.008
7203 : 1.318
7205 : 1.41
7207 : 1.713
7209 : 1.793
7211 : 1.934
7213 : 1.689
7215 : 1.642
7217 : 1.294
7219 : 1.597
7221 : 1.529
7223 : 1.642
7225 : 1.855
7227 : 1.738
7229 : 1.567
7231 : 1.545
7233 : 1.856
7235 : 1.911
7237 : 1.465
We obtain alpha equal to 1.2 angstrom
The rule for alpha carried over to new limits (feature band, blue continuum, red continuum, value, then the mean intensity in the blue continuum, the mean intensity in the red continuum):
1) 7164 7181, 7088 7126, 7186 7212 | 2.1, 1.64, 1.76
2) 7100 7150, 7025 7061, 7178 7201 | 3.8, 1.74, 1.78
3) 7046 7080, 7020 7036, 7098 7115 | 1.2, 1.84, 1.64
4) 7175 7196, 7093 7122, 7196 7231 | -1.6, 1.64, 1.64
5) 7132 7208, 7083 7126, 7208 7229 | 0.9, 1.66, 1.67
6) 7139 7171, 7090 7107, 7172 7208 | 1.2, 1.64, 1.68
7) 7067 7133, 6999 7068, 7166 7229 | 1.6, 1.77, 1.66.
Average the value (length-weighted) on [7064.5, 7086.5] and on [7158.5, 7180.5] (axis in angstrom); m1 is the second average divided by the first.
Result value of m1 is 0.9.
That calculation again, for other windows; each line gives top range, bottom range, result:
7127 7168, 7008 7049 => 0.91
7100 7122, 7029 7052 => 0.92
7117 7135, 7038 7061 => 0.99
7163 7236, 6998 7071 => 0.95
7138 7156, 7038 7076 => 0.94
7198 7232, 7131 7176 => 1.03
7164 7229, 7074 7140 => 0.99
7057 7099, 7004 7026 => 0.93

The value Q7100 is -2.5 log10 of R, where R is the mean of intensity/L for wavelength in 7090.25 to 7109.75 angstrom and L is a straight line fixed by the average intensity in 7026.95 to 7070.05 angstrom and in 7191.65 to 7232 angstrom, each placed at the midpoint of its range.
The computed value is 0.06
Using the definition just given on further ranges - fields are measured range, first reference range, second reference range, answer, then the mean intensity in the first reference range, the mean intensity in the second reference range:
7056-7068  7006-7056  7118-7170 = 0.09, 1.77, 1.64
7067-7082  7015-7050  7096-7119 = -0.04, 1.78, 1.61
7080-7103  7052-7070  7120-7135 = -0.03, 1.61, 1.66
